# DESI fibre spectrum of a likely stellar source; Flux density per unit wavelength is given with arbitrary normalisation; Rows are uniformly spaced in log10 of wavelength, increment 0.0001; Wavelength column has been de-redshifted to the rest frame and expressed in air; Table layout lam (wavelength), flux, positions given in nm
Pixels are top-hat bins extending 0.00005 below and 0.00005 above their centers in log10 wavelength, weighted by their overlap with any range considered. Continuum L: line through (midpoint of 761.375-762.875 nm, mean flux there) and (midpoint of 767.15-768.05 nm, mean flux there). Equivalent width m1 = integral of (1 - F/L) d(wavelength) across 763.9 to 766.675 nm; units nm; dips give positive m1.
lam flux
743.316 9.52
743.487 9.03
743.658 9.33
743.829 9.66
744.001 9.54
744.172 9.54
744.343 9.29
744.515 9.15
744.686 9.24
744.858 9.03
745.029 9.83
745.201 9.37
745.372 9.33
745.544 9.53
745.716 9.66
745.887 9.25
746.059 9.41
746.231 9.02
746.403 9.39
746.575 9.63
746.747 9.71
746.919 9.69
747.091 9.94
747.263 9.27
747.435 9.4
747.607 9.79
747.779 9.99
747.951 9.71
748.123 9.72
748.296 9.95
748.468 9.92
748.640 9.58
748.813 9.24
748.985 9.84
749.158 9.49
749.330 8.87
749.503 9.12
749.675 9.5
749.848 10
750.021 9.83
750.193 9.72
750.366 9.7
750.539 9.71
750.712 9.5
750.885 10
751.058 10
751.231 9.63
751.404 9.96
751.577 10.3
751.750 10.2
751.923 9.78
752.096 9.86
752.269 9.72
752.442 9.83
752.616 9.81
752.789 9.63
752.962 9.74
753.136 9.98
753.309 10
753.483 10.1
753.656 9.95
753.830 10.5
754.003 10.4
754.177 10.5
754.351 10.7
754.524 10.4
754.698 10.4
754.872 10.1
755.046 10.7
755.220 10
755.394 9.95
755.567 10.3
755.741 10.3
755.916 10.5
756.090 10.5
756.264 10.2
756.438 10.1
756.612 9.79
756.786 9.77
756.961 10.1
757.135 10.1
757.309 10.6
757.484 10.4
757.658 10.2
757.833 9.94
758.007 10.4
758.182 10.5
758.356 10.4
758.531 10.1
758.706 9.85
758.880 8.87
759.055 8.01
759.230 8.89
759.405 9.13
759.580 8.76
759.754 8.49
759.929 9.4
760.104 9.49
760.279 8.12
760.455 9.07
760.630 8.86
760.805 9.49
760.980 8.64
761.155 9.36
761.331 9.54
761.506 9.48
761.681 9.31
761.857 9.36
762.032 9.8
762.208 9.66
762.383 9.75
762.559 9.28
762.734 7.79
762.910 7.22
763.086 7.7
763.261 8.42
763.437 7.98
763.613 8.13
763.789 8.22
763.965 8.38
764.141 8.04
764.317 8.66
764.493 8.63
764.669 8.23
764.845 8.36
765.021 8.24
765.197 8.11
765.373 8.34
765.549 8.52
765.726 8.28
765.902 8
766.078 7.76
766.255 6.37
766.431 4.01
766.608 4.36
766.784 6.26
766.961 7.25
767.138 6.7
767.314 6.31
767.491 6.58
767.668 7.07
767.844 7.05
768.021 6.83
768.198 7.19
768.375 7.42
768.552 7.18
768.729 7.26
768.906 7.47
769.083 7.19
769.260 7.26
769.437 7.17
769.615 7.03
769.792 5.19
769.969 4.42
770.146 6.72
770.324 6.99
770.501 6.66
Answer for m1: 0.063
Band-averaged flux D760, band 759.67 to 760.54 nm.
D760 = 8.91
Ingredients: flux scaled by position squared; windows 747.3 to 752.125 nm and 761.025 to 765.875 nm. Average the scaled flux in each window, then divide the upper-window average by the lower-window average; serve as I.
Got 0.9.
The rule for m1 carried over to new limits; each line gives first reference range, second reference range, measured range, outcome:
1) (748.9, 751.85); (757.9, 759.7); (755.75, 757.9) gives -0.15 nm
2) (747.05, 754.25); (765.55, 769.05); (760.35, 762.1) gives -0.30 nm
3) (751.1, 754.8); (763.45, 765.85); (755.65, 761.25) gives -0.24 nm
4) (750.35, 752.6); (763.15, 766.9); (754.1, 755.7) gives -0.18 nm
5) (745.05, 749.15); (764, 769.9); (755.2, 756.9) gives -0.32 nm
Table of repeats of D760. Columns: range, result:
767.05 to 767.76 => 6.68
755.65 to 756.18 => 10.4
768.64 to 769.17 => 7.31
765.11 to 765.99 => 8.25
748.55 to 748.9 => 9.42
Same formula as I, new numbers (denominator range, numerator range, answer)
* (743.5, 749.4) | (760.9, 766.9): 0.90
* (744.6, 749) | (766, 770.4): 0.73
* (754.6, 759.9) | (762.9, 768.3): 0.77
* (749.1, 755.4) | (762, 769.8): 0.79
